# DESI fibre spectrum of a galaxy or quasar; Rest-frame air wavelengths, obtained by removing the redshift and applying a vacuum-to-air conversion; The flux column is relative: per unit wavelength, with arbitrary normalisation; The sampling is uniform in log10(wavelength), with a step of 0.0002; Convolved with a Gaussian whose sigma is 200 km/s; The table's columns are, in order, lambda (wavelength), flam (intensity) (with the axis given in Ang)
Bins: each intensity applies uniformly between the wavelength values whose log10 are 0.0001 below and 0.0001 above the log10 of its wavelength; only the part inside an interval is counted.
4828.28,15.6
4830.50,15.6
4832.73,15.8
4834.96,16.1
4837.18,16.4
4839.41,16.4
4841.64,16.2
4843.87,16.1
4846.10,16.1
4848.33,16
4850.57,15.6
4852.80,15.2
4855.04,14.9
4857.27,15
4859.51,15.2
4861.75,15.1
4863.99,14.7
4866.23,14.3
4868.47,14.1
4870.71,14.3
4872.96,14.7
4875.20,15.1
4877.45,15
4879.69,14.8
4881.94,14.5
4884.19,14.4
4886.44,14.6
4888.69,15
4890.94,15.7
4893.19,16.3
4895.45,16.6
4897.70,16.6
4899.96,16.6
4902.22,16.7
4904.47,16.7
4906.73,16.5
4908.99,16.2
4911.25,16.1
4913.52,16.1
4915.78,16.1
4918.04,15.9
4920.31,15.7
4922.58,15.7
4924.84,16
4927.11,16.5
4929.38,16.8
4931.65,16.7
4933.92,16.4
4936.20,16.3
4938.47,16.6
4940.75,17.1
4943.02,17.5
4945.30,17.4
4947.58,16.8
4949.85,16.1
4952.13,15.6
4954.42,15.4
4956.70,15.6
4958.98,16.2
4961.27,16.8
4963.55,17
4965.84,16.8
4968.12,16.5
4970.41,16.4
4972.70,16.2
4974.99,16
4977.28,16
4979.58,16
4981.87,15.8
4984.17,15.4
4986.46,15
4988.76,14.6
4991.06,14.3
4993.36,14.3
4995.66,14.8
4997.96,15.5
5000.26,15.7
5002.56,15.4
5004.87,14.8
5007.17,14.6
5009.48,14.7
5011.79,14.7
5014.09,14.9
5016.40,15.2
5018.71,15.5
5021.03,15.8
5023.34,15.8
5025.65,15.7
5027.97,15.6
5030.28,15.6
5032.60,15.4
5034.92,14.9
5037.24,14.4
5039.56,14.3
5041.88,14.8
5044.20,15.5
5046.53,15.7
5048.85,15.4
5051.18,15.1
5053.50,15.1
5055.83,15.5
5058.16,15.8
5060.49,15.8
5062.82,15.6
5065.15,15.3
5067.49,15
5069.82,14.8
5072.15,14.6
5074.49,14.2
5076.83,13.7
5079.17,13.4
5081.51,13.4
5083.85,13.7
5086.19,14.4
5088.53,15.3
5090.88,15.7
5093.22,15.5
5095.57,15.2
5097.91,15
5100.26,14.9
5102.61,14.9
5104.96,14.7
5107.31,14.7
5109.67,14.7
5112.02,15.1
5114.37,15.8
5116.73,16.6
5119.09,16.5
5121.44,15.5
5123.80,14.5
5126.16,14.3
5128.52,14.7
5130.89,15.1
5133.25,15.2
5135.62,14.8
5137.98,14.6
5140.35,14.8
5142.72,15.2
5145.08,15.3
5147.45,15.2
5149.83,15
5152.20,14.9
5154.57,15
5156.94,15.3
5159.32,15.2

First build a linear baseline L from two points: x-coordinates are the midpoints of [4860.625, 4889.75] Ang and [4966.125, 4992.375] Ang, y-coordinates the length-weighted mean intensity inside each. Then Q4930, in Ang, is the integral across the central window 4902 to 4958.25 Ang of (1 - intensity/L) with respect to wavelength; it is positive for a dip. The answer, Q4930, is -4.2 Ang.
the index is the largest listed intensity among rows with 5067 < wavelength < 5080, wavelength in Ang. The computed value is 15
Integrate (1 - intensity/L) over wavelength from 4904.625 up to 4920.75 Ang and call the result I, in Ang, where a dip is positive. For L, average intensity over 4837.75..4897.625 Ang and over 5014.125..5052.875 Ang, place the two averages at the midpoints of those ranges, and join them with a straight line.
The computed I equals -0.9 Ang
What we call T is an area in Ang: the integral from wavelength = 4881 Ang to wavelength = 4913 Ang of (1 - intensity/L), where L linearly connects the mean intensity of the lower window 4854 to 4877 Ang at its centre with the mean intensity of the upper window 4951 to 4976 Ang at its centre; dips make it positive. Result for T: -1.43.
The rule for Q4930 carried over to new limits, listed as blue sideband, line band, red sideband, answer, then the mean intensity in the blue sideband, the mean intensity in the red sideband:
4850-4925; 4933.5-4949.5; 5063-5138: -1.60 Ang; 15.5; 14.9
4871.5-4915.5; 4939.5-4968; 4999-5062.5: -1.88 Ang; 15.7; 15.3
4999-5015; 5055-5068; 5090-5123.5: -0.31 Ang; 15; 15.3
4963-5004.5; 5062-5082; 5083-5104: 0.85 Ang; 15.6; 15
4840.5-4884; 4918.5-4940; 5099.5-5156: -1.73 Ang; 15.1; 15.1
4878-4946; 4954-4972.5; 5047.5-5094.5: -0.77 Ang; 16.1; 14.9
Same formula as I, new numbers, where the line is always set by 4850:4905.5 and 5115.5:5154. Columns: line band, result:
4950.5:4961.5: -0.5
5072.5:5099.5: 1.2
